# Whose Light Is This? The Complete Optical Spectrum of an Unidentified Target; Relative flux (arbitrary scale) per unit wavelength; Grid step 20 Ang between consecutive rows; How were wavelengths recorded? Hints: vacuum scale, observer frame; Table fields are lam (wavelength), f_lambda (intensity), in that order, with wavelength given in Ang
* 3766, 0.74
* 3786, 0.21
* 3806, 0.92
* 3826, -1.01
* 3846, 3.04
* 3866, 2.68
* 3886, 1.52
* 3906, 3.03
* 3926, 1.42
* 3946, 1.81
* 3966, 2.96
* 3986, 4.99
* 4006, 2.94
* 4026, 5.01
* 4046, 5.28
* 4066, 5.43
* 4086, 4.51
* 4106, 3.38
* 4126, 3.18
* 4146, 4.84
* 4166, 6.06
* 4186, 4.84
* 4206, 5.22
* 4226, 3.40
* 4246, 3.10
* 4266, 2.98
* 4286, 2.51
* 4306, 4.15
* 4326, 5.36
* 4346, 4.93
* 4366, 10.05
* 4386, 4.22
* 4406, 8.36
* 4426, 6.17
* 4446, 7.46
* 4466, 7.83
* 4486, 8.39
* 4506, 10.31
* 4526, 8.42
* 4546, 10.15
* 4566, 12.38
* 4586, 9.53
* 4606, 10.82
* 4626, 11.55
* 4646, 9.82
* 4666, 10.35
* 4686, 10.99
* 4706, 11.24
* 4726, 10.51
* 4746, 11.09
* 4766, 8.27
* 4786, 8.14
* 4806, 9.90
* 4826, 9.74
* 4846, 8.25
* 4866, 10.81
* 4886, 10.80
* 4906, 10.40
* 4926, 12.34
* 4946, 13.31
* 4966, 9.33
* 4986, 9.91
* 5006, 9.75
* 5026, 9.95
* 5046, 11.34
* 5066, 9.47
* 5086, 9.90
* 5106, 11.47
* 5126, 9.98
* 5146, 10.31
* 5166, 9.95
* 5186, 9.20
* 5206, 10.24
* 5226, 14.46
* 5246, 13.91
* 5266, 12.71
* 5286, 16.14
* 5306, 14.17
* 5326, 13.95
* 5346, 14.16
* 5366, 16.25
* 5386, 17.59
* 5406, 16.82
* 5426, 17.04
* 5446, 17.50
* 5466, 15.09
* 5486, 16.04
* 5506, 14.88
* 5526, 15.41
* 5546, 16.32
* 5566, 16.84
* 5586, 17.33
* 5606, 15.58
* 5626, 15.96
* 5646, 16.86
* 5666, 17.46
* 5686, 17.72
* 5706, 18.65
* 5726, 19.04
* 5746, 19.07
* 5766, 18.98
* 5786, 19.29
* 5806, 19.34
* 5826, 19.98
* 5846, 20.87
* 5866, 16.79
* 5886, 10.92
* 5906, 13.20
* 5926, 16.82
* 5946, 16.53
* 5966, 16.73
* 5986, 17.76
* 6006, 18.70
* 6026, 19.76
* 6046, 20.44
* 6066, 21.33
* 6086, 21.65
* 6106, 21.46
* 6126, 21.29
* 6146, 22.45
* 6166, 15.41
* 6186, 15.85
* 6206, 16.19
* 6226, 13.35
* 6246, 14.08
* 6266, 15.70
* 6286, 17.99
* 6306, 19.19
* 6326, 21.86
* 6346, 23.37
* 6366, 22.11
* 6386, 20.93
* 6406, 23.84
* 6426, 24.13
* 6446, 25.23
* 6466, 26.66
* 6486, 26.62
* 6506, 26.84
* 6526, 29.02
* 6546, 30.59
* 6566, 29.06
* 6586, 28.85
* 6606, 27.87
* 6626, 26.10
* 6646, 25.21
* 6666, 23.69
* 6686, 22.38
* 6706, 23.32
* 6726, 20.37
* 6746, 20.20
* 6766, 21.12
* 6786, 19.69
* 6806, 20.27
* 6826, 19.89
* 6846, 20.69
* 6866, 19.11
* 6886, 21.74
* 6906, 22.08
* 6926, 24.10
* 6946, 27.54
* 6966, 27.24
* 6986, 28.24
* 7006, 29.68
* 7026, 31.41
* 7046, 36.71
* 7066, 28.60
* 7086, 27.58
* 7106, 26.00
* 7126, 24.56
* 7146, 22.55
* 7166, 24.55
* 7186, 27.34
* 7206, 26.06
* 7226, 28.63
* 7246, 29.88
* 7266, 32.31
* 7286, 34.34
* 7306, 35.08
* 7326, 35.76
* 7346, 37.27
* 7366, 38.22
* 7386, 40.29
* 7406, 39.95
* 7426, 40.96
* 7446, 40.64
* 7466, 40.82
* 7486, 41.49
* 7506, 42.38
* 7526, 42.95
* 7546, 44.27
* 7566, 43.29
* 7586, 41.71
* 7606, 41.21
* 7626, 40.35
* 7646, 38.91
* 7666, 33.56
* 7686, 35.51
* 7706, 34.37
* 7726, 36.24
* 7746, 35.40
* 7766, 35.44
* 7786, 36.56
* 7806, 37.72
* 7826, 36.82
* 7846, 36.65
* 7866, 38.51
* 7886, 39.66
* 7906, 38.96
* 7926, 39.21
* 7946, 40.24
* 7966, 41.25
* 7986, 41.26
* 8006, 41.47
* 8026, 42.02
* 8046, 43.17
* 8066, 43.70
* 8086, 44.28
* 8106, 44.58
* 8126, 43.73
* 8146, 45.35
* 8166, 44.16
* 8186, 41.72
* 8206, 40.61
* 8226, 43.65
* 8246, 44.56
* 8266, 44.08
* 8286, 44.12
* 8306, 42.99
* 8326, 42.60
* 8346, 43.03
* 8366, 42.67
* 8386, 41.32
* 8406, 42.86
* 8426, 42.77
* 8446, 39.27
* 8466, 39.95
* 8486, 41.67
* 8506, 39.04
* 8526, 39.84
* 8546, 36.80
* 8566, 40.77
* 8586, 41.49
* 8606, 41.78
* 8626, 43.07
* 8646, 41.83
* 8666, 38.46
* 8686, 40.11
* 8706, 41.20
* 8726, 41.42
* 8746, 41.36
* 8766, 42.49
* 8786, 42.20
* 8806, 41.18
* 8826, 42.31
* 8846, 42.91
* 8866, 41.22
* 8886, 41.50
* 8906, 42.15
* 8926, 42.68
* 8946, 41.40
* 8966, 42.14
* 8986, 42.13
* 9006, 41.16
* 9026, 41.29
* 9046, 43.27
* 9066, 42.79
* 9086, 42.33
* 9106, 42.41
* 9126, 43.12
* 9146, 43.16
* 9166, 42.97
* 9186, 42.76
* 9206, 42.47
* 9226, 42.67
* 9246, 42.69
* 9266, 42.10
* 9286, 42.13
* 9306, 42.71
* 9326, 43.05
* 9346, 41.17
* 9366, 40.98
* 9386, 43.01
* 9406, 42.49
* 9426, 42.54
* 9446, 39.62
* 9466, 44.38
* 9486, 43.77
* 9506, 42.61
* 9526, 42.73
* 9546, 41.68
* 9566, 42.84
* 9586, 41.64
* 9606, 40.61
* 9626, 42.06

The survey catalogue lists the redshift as 0.000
